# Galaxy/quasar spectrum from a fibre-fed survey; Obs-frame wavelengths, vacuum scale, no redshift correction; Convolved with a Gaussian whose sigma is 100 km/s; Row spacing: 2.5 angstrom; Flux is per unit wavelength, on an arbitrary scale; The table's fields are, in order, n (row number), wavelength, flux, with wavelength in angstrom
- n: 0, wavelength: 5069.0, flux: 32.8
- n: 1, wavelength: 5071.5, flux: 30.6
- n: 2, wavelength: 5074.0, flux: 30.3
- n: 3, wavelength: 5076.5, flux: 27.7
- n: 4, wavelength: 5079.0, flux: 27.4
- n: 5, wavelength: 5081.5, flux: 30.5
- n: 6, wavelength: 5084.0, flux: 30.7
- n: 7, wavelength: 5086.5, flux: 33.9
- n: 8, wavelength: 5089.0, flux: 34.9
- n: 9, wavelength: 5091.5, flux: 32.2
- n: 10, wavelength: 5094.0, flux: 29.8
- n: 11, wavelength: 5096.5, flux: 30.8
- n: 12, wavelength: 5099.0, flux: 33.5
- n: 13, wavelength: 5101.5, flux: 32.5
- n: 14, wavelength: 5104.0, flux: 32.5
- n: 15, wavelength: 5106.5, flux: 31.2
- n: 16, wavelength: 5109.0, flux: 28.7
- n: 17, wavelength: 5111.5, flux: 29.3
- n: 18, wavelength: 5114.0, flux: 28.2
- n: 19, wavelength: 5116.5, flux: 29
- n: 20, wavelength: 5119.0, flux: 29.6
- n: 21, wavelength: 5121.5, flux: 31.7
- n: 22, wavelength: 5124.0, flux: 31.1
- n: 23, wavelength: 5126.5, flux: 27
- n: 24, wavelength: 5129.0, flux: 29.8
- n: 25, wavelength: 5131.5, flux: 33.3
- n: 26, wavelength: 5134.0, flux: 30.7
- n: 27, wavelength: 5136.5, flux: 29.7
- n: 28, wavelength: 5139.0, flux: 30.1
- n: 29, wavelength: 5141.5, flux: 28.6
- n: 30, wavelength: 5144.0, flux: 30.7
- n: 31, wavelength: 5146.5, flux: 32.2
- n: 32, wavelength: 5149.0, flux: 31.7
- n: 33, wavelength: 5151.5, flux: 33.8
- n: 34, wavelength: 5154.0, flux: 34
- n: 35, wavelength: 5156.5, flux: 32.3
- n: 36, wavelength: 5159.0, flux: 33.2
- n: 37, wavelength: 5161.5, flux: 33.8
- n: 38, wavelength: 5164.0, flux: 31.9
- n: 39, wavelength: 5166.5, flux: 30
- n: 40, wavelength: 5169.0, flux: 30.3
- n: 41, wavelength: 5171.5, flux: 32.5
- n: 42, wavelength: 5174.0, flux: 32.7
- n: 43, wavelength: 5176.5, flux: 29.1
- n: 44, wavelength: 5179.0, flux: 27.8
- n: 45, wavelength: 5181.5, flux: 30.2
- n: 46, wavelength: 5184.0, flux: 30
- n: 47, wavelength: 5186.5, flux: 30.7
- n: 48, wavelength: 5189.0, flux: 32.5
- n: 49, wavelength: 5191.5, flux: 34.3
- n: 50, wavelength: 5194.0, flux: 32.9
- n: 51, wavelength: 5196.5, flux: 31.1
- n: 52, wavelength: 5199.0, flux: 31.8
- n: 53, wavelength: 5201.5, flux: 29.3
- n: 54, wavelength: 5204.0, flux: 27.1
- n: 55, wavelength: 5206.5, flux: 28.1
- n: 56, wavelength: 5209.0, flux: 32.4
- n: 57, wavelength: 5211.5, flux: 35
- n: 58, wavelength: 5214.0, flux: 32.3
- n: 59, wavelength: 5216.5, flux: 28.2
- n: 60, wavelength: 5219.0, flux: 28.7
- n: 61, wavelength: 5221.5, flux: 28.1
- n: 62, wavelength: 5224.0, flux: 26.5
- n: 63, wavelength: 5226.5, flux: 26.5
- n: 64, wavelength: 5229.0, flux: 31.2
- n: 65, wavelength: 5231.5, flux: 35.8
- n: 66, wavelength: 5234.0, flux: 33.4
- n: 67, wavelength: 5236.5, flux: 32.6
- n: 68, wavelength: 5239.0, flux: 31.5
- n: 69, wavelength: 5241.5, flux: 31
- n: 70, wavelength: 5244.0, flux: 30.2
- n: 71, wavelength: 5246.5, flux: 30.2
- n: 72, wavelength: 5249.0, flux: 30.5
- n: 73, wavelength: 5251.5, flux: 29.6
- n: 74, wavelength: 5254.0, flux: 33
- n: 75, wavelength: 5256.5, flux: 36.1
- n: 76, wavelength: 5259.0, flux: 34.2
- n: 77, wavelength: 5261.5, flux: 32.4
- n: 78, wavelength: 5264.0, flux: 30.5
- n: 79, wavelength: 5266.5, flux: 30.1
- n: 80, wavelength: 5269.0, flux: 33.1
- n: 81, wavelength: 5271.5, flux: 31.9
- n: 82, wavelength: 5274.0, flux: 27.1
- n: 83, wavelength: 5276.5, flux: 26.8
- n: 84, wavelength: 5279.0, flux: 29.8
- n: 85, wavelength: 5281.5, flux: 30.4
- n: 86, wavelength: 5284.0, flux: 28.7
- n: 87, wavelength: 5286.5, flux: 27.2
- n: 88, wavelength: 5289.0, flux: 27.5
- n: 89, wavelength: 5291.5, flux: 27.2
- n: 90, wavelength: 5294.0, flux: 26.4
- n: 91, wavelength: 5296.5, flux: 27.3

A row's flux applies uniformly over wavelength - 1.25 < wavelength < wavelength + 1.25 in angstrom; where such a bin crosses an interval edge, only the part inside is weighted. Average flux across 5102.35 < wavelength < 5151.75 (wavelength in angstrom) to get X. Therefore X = 30.4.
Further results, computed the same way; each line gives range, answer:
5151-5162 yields 33.4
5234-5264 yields 31.9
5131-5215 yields 31.3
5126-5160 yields 31.3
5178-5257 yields 30.9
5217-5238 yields 30.3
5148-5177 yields 32.2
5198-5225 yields 29.8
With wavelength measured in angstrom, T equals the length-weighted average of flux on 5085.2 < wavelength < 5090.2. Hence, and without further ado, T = 34.4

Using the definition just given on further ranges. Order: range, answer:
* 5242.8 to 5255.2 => 30.7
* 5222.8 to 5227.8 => 26.5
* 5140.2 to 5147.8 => 30.5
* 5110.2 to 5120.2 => 29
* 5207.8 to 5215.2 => 33.2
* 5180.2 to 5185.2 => 30.1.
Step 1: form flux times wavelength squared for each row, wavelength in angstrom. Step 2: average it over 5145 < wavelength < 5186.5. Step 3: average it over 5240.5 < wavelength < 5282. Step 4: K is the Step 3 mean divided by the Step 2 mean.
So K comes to 1.02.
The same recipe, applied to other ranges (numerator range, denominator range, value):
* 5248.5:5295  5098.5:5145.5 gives 1.05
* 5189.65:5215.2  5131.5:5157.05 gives 1.02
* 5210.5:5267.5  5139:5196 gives 1.02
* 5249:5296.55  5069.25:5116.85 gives 1.05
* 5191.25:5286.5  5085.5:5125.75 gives 1.04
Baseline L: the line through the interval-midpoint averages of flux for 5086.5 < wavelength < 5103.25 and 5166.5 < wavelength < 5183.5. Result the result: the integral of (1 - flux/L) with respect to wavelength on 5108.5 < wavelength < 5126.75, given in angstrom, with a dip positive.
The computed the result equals 1.3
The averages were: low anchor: 32.4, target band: 29.5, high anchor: 30.4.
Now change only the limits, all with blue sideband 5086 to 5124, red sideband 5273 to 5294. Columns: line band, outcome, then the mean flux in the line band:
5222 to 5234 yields -0.5 angstrom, 30.2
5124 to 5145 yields 0.4 angstrom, 30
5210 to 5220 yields -0.7 angstrom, 31.1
